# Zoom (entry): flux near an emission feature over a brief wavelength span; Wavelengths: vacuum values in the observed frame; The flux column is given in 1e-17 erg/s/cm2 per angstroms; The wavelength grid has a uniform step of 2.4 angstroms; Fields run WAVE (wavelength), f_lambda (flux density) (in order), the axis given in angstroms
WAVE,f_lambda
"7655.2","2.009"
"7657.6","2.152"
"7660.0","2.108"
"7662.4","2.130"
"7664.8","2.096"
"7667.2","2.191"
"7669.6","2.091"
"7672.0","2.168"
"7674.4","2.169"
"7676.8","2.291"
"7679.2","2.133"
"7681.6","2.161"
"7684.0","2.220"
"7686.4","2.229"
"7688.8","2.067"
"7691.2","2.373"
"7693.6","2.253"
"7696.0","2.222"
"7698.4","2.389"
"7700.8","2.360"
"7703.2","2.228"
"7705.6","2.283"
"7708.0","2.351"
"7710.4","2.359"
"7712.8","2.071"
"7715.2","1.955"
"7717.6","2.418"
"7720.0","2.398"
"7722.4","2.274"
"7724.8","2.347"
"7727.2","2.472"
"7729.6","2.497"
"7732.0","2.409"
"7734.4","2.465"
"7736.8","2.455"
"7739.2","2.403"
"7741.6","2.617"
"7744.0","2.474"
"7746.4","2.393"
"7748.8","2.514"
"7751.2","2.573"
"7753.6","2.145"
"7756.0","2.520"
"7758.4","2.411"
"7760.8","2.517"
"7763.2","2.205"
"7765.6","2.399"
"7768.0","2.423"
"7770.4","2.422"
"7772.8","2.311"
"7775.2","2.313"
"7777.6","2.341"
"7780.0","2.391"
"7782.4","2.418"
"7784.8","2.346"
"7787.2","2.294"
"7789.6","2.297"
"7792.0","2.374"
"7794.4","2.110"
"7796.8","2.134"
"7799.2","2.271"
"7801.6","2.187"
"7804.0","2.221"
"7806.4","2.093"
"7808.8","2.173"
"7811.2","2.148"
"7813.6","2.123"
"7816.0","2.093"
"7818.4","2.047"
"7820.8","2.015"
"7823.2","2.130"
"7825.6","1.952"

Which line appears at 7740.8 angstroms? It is Mg II 2798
